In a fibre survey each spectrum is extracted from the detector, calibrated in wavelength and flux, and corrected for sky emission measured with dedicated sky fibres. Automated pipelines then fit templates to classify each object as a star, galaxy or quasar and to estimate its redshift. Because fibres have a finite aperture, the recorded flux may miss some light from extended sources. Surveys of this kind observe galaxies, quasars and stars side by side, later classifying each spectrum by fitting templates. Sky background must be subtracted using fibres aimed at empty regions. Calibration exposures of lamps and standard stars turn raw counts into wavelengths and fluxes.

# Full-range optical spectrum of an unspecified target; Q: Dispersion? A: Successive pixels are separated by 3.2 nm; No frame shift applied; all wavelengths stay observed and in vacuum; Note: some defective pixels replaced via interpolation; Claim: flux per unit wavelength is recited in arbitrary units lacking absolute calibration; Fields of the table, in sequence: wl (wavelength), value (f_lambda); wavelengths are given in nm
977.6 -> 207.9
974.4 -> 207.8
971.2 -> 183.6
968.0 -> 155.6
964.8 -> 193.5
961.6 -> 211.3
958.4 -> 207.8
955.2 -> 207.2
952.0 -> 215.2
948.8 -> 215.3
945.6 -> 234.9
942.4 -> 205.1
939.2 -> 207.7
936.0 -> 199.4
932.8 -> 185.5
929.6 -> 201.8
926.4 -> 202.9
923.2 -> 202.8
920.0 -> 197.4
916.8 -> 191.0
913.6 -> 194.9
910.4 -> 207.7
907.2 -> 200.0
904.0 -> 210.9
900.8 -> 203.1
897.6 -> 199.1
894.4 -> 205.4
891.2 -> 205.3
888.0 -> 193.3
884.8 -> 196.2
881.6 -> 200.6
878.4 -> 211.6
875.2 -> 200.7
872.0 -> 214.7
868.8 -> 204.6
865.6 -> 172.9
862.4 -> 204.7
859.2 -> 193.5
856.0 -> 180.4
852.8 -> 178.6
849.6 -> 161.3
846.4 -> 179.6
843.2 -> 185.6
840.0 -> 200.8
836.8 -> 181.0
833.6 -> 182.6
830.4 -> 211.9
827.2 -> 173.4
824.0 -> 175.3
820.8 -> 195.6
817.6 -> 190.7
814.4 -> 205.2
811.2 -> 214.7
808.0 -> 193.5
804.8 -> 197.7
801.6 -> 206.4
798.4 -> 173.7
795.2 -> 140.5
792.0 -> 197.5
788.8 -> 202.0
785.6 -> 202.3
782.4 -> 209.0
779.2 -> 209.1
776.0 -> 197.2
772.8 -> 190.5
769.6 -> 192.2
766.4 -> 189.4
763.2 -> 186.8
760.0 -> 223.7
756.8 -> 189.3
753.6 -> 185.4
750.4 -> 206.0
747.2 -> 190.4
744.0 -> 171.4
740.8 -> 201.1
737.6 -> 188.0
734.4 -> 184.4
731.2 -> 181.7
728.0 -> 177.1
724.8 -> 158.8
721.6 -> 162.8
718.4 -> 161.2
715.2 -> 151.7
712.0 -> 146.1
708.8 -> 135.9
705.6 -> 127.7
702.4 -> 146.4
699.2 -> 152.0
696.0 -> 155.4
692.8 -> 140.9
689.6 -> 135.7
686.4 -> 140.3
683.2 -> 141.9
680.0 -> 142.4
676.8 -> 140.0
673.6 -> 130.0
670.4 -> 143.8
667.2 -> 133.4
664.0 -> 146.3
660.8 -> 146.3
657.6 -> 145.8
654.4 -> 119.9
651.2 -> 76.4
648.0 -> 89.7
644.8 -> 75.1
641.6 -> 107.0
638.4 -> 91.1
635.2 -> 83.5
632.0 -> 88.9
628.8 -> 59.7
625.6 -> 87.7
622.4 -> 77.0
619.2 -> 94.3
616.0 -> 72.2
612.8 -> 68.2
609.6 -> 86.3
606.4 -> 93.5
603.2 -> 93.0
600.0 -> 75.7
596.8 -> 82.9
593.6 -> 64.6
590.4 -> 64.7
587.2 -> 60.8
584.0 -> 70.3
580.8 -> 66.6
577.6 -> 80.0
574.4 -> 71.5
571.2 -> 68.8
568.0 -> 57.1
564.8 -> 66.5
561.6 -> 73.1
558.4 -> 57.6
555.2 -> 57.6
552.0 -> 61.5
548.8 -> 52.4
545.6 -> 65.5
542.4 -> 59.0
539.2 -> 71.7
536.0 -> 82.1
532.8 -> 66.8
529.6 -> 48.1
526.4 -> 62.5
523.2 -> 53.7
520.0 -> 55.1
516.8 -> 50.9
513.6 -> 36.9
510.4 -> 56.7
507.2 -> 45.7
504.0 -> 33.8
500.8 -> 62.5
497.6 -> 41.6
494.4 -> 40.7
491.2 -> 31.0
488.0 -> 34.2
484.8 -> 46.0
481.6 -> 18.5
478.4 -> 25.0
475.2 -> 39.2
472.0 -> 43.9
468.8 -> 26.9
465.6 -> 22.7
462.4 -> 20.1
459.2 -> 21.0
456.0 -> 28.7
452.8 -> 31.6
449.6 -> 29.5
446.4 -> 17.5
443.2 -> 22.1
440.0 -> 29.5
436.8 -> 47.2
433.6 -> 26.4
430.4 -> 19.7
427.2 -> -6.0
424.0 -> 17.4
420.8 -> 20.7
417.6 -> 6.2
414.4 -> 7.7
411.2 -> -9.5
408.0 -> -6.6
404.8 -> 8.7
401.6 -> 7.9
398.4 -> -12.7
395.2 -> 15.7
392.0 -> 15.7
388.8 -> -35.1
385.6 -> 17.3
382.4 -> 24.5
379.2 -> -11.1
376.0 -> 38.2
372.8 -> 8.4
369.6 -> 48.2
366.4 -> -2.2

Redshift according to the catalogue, 0.642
